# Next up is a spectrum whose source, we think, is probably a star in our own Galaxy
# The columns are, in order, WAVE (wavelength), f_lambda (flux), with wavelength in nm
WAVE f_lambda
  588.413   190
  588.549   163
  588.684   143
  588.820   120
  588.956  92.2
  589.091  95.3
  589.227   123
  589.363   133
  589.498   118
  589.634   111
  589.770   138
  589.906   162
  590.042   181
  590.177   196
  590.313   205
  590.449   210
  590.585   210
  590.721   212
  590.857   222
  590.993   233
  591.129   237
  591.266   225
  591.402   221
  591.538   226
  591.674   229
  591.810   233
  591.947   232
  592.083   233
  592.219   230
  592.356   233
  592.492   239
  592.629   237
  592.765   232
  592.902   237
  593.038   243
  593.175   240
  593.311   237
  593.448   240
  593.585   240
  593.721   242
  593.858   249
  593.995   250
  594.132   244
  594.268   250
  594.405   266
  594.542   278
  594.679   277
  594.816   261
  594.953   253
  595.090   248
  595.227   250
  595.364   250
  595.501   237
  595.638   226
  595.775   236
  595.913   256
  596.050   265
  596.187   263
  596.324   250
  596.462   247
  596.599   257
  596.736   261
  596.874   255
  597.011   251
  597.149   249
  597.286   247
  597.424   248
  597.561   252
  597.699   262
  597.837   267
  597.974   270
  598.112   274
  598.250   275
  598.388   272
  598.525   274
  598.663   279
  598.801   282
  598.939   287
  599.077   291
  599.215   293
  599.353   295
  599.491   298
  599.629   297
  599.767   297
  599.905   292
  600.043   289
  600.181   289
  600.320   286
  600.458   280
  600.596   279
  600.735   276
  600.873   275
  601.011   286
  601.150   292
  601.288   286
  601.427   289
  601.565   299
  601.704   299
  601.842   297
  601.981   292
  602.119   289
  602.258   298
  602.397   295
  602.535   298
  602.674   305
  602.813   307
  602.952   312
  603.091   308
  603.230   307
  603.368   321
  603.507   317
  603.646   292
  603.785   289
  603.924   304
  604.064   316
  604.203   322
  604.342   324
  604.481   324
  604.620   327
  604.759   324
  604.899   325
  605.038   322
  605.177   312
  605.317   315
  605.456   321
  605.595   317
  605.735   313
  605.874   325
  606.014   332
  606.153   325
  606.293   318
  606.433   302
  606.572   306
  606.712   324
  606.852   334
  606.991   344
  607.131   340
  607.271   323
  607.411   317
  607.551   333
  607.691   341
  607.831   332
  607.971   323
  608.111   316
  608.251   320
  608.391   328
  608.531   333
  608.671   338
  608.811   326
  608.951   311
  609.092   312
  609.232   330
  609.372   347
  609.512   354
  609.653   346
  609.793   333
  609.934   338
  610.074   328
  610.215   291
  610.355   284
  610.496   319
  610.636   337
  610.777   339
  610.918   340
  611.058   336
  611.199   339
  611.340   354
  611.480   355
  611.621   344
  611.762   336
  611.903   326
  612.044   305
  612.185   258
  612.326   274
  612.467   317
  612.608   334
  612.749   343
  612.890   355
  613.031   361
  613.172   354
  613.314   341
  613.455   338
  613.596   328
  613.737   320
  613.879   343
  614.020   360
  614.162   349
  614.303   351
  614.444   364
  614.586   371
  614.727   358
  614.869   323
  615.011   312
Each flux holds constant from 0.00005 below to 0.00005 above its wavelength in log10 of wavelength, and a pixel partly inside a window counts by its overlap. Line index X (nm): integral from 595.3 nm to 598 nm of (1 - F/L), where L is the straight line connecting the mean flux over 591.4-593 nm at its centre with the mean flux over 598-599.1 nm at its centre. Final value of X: 0.13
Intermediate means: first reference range 233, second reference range 278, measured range 252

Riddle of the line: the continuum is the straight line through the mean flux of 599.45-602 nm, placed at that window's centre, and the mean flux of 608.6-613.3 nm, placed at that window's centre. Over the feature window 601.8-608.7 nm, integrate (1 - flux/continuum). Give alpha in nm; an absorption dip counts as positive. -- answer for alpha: -0.22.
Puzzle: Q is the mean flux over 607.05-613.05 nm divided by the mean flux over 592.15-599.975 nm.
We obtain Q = 1.27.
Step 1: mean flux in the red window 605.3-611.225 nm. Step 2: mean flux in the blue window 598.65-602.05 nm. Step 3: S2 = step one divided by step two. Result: 1.13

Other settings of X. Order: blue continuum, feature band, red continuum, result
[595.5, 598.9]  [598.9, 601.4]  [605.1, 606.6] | -0.09 nm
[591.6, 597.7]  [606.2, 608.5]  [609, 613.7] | -0.11 nm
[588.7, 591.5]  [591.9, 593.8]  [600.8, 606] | -0.35 nm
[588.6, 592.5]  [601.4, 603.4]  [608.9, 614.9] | -0.24 nm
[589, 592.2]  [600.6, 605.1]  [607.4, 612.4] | -0.43 nm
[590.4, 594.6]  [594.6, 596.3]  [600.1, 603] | 0.01 nm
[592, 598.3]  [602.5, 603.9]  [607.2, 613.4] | -0.07 nm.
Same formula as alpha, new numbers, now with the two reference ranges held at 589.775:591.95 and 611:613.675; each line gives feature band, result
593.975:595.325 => -0.14 nm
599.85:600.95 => -0.08 nm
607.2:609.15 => -0.11 nm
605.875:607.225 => -0.12 nm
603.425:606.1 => -0.26 nm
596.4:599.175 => -0.16 nm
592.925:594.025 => -0.08 nm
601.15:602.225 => -0.08 nm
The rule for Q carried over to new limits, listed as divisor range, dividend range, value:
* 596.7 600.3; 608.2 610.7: 1.19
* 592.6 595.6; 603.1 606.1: 1.28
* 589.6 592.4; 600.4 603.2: 1.40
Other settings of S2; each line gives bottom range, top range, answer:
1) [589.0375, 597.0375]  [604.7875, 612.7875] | 1.44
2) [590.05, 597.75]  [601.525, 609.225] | 1.31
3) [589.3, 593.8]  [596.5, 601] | 1.29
